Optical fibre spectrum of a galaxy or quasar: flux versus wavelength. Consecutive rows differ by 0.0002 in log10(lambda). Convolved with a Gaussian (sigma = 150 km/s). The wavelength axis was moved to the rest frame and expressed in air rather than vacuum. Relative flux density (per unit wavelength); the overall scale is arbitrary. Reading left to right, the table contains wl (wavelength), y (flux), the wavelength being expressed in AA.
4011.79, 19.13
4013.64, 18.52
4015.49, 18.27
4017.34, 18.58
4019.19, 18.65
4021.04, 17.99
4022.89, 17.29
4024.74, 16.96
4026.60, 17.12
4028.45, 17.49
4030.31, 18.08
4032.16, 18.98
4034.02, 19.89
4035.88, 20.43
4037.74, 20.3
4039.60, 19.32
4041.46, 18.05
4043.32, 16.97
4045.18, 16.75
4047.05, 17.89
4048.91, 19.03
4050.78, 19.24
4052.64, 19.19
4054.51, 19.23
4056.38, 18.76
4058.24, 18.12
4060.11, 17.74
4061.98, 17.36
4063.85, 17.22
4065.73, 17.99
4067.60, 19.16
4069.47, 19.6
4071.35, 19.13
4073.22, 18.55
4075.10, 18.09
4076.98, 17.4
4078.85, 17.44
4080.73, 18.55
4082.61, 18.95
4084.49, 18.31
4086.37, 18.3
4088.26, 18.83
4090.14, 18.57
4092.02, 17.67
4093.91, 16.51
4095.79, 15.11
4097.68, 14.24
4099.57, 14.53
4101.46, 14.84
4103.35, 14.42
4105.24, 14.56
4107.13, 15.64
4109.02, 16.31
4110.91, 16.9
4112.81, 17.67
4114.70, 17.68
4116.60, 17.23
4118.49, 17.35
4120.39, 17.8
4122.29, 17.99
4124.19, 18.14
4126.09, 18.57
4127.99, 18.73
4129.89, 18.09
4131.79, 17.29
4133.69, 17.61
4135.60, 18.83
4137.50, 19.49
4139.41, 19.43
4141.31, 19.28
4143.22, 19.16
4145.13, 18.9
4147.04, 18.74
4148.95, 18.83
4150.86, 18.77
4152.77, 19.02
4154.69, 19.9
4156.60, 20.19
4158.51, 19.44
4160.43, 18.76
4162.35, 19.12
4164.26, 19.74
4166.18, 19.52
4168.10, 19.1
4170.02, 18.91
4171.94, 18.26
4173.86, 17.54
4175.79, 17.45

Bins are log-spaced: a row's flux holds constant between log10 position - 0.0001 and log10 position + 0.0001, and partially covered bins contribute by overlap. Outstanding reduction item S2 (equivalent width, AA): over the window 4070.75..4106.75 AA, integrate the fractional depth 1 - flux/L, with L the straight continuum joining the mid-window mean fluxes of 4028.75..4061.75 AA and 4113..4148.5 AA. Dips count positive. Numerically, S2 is 2.90 AA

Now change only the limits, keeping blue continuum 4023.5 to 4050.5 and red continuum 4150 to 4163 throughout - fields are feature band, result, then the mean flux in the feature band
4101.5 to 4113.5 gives 2.0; 15.8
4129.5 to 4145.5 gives 0.4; 18.7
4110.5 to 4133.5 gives 1.5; 17.8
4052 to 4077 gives 0.2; 18.4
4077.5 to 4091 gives 0.3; 18.4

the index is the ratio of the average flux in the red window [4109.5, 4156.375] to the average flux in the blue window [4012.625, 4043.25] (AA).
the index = 1.00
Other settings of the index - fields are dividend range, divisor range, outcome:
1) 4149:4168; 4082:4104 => 1.16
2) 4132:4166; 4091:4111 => 1.23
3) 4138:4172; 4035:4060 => 1.03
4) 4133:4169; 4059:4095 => 1.05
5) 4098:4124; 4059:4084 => 0.90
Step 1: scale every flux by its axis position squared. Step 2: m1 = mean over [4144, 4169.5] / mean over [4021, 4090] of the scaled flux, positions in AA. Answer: 1.10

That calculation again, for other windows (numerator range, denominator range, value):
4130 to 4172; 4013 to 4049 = 1.10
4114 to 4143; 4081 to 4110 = 1.13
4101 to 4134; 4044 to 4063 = 0.96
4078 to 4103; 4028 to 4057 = 0.93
